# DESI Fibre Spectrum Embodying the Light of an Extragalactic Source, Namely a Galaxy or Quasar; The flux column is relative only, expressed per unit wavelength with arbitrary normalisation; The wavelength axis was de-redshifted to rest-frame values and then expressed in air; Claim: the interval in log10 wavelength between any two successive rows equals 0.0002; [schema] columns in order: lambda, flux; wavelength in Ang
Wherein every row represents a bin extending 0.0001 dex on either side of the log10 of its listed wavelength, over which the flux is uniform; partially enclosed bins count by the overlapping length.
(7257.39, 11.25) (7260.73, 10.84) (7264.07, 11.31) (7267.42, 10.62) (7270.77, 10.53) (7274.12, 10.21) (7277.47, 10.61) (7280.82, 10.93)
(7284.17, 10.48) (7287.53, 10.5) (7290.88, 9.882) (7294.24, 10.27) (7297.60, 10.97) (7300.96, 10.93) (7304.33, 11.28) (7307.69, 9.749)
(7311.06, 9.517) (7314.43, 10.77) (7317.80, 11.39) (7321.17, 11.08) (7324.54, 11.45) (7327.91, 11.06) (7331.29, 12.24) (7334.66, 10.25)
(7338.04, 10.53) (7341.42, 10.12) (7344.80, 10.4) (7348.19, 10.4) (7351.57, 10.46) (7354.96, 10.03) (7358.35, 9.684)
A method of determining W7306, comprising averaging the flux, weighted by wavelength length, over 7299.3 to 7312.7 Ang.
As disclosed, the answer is 10.4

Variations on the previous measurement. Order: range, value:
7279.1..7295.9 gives 10.4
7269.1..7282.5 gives 10.6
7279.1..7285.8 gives 10.7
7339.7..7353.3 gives 10.3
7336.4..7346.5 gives 10.3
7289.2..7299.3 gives 10.4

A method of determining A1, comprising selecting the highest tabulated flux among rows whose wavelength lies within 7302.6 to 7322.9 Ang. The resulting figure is 11.39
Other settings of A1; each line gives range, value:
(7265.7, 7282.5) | 10.93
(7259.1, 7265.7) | 11.31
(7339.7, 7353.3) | 10.46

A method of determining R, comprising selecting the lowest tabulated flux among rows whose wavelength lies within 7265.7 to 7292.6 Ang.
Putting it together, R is 9.882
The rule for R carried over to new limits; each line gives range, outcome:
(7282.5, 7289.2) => 10.48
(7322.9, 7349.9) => 10.12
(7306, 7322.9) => 9.517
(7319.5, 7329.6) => 11.06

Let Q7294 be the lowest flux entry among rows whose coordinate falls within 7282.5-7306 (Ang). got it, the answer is 9.882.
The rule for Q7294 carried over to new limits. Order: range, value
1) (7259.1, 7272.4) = 10.53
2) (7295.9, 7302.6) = 10.93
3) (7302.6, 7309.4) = 9.749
